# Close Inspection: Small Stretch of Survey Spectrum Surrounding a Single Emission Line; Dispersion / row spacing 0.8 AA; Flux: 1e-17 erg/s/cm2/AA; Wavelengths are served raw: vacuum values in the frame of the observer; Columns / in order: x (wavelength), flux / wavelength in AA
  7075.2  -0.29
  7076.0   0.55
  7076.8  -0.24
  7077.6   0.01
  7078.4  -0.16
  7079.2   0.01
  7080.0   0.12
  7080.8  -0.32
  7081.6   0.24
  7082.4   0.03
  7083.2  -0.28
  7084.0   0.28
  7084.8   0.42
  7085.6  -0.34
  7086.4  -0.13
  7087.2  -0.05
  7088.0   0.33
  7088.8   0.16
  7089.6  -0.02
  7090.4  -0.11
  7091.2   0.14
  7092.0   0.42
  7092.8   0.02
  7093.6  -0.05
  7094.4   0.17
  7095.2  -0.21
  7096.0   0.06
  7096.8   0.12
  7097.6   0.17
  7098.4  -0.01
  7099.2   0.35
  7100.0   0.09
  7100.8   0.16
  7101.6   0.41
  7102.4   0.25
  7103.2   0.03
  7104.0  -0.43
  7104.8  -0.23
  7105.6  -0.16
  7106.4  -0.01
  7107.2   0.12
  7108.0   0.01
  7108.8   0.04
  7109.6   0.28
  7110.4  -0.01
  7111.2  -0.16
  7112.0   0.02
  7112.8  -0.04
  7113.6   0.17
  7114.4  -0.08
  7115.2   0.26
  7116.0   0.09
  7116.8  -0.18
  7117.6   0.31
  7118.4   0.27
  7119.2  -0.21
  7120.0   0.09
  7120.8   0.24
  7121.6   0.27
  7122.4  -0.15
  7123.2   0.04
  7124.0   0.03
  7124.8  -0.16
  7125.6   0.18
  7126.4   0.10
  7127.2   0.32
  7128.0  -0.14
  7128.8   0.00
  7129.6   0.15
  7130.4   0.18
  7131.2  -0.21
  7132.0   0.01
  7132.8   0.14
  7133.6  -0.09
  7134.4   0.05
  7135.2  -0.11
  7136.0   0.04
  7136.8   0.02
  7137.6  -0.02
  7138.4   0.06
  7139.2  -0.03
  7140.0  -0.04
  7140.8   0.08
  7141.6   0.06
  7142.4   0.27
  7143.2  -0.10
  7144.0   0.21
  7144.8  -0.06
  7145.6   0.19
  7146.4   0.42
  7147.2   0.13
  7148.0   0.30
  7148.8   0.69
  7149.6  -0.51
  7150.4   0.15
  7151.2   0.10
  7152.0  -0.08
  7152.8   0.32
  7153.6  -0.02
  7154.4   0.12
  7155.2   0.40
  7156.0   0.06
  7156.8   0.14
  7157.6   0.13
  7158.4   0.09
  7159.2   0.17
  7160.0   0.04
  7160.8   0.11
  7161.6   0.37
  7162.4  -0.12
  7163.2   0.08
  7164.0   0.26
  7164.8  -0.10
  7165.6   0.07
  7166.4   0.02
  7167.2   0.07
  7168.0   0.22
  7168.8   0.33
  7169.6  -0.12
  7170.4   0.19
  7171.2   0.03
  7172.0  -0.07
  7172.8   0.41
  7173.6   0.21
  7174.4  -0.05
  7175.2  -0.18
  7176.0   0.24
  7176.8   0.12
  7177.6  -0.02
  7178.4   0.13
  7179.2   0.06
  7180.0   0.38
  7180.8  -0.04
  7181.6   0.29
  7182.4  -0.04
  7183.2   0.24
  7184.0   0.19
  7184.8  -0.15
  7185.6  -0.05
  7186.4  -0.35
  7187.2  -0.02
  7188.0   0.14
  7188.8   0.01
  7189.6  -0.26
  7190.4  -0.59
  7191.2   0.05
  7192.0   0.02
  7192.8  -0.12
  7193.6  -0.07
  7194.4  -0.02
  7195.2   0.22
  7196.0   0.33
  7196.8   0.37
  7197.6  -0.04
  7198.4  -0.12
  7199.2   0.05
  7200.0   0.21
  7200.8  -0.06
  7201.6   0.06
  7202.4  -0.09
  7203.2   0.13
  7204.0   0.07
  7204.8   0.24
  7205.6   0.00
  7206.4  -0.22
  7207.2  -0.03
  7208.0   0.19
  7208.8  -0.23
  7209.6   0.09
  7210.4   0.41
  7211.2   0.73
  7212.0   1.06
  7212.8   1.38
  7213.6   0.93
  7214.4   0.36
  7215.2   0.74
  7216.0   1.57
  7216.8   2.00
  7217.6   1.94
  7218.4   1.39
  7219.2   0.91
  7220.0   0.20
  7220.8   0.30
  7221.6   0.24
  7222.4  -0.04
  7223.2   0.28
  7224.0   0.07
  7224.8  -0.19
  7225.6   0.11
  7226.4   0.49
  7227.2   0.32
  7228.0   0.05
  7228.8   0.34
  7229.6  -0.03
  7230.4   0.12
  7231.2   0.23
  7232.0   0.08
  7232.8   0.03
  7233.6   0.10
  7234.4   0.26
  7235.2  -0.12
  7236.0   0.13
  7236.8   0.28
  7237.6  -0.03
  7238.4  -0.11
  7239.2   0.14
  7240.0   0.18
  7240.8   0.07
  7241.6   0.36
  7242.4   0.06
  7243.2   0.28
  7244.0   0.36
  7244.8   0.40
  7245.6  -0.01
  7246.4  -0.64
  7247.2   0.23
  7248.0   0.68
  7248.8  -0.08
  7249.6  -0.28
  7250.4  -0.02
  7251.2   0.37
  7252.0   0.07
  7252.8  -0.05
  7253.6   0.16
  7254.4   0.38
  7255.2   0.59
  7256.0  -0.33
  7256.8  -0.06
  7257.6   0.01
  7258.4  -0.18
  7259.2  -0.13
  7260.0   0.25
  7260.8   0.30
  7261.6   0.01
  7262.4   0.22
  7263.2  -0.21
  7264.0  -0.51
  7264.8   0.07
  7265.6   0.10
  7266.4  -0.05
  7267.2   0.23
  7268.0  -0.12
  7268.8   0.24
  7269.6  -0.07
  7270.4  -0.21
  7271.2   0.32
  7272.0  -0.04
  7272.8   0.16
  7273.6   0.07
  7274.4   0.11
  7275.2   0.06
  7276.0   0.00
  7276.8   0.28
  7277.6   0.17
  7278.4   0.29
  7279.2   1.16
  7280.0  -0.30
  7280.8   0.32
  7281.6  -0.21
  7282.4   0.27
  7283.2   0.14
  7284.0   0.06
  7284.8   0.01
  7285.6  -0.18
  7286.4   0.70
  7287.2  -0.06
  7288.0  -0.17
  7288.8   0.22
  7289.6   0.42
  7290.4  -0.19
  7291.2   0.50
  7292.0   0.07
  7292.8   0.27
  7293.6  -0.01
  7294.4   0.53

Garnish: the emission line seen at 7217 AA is [O II] 3727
